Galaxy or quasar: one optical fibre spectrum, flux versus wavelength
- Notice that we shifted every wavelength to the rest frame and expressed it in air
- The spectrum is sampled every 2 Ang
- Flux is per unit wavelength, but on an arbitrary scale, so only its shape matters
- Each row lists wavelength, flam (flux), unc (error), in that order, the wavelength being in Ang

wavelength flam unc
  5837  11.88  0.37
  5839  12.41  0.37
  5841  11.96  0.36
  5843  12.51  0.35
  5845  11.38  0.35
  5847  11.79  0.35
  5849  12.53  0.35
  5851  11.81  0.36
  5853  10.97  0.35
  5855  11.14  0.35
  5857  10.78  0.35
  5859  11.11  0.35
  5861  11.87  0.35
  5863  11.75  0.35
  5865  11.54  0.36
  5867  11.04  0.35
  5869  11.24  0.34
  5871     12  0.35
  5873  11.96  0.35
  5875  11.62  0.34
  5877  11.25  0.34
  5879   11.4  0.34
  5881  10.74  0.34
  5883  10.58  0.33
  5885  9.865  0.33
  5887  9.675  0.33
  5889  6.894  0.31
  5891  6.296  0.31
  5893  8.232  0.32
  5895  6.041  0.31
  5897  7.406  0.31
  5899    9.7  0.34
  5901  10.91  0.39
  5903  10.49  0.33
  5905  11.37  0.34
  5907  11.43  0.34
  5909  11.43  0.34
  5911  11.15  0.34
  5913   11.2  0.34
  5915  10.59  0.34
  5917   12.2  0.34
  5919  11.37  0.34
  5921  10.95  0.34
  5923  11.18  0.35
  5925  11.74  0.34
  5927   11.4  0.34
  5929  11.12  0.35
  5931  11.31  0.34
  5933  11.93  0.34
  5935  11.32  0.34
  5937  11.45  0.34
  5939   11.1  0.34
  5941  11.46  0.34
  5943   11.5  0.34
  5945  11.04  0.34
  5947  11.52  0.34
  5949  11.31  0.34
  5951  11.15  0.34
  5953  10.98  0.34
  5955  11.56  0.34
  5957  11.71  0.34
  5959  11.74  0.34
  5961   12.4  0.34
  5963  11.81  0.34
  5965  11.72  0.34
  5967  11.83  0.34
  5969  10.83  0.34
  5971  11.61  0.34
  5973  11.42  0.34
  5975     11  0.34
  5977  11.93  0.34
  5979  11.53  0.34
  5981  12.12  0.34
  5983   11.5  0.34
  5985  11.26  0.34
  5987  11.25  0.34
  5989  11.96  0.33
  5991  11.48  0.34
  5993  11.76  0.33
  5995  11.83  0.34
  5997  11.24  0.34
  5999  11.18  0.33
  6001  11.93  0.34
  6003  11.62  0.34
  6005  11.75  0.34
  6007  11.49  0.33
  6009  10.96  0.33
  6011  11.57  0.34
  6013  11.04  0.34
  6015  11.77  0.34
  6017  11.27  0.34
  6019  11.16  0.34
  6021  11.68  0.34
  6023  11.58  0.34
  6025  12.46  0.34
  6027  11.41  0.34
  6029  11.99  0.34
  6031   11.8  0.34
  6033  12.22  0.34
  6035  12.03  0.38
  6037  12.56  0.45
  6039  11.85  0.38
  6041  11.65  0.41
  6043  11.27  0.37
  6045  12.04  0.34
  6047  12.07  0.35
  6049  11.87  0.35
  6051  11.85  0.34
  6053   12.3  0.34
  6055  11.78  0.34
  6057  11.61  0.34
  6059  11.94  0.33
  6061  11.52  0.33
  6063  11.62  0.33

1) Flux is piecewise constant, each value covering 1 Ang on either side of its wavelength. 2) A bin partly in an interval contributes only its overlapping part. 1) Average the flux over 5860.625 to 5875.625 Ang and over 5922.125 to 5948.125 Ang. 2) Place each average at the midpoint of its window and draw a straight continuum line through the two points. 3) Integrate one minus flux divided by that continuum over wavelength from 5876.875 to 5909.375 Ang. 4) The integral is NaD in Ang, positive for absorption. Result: 5.58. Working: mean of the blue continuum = 11.6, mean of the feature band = 9.55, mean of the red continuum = 11.4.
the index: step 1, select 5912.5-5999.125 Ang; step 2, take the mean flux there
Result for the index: 11.5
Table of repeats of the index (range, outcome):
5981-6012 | 11.5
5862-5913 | 10.3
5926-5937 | 11.4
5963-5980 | 11.5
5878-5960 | 10.6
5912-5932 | 11.3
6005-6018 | 11.4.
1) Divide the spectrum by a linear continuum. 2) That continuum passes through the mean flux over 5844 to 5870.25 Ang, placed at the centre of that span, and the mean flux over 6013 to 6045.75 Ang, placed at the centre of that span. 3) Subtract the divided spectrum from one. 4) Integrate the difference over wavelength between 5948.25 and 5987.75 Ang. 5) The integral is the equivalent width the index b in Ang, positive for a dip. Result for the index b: 0.4 Ang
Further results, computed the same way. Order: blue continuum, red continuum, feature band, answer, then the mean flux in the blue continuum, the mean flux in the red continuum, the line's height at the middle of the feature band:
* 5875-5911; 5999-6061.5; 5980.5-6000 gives -0.7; 9.73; 11.7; 11.2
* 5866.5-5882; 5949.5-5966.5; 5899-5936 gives 0.9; 11.4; 11.6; 11.5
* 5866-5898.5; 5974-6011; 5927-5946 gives -1.3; 9.76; 11.5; 10.6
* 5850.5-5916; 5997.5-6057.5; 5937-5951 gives -0.4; 10.5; 11.7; 11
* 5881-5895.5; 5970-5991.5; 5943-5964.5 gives -1.8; 8.47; 11.6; 10.7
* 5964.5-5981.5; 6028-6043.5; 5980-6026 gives 0.7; 11.5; 11.9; 11.7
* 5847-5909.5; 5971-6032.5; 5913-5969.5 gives -2.0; 10.5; 11.6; 11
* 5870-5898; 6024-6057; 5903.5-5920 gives -2.2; 9.57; 11.9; 9.99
